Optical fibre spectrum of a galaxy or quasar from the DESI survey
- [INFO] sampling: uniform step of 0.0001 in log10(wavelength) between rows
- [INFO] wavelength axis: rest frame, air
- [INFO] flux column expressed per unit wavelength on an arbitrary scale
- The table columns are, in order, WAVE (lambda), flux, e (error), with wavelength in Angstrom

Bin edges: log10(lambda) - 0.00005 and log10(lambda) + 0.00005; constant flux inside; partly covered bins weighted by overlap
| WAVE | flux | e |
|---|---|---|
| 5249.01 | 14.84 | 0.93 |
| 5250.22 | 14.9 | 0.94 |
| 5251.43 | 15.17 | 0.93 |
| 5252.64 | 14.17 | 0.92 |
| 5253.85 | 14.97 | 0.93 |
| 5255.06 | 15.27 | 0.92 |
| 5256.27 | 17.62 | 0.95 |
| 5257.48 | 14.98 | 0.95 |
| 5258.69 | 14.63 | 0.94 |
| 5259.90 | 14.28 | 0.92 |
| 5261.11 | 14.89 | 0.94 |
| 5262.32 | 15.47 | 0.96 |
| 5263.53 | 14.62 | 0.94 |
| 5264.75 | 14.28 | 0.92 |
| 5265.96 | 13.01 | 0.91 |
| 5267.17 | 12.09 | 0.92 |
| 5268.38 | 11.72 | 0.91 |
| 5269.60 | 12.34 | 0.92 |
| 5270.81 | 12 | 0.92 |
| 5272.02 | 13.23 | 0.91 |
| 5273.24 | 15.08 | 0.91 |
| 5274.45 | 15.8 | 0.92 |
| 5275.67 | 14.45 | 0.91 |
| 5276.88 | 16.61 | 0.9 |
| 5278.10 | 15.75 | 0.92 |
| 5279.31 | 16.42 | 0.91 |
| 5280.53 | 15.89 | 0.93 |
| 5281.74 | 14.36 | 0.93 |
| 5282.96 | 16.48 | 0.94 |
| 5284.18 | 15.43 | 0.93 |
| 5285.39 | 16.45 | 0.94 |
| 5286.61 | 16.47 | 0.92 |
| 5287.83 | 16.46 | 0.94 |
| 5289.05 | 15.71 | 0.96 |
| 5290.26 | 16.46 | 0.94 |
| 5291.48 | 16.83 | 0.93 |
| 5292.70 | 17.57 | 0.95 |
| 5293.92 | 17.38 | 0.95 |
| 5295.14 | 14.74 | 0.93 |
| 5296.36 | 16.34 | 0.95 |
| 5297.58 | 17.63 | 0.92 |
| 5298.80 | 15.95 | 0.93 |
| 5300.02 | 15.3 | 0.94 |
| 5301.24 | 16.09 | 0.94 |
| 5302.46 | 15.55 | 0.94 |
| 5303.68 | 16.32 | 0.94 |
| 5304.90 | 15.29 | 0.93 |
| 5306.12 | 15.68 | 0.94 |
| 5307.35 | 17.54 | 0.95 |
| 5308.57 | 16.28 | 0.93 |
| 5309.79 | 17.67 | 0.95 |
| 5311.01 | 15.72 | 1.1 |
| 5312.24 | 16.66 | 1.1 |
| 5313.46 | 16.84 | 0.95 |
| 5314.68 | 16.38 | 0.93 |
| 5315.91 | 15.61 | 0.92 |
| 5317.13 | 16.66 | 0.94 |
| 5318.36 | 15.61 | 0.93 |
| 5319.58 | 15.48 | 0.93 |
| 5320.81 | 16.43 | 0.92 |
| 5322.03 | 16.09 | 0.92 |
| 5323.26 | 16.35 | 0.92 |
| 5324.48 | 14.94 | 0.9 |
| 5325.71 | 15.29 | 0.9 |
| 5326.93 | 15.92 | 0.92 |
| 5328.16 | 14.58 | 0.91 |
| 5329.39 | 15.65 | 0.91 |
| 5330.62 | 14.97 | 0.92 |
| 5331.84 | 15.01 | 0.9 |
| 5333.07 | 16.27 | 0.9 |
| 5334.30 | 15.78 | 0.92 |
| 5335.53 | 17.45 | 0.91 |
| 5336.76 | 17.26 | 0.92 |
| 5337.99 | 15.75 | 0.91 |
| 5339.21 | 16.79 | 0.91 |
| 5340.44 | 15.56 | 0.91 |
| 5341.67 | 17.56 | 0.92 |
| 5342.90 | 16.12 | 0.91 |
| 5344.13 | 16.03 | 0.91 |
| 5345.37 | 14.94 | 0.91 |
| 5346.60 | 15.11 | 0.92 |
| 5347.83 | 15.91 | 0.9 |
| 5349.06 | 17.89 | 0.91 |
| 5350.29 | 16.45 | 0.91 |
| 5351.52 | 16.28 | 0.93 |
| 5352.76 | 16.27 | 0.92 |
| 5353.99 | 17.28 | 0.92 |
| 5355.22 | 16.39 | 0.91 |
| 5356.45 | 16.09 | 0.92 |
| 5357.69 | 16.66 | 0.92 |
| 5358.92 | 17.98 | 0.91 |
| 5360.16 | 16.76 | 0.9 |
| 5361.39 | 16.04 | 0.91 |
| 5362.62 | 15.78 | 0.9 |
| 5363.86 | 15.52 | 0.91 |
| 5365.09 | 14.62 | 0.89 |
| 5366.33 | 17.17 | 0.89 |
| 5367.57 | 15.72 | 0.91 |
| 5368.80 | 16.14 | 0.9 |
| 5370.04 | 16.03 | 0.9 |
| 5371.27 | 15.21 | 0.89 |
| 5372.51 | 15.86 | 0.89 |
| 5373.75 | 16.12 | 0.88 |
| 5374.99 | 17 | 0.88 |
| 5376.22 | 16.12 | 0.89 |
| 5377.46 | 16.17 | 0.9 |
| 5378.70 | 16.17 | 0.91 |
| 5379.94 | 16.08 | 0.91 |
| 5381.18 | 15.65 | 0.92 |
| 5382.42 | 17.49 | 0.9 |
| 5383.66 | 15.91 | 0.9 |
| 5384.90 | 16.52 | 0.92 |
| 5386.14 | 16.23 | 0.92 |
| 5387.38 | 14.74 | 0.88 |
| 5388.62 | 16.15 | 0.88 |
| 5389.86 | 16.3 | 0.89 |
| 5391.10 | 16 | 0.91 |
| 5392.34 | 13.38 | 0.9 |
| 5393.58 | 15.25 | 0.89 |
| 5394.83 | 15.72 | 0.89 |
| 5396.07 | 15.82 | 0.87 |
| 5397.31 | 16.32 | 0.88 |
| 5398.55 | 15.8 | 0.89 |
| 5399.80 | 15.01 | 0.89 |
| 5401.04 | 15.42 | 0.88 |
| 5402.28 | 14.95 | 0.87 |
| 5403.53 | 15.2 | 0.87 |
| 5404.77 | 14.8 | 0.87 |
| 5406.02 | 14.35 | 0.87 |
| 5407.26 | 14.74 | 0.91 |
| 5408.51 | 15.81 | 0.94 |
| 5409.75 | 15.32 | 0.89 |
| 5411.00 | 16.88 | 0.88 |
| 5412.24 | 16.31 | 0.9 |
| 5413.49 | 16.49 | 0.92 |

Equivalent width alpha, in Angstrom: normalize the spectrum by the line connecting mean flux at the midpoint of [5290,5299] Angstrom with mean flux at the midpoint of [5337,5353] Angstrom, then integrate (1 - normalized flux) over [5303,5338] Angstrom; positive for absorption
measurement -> 0.79 Angstrom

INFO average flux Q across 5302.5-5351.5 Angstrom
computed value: 16.1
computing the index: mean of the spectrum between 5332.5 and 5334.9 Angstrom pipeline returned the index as 16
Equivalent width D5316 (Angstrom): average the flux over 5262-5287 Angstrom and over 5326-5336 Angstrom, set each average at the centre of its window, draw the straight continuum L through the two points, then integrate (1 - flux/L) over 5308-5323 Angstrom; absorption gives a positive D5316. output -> -0.9 Angstrom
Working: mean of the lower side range 14.6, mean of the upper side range 15.7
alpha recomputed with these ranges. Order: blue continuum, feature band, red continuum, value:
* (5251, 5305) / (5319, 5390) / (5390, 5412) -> -3.5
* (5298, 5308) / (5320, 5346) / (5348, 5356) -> 0.8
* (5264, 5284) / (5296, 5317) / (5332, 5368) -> -1.5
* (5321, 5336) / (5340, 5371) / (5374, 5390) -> -0.6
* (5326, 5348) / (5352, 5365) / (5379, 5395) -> -0.4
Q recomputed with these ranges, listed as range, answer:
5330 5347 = 16.1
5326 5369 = 16.2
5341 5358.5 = 16.4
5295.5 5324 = 16.2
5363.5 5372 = 15.8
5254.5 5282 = 14.6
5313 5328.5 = 15.9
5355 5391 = 16.2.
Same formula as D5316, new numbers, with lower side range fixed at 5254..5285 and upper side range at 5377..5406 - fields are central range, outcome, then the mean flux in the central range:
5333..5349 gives -1.04 Angstrom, 16.2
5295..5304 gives -0.67 Angstrom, 16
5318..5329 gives -0.37 Angstrom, 15.6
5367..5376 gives -0.30 Angstrom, 16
